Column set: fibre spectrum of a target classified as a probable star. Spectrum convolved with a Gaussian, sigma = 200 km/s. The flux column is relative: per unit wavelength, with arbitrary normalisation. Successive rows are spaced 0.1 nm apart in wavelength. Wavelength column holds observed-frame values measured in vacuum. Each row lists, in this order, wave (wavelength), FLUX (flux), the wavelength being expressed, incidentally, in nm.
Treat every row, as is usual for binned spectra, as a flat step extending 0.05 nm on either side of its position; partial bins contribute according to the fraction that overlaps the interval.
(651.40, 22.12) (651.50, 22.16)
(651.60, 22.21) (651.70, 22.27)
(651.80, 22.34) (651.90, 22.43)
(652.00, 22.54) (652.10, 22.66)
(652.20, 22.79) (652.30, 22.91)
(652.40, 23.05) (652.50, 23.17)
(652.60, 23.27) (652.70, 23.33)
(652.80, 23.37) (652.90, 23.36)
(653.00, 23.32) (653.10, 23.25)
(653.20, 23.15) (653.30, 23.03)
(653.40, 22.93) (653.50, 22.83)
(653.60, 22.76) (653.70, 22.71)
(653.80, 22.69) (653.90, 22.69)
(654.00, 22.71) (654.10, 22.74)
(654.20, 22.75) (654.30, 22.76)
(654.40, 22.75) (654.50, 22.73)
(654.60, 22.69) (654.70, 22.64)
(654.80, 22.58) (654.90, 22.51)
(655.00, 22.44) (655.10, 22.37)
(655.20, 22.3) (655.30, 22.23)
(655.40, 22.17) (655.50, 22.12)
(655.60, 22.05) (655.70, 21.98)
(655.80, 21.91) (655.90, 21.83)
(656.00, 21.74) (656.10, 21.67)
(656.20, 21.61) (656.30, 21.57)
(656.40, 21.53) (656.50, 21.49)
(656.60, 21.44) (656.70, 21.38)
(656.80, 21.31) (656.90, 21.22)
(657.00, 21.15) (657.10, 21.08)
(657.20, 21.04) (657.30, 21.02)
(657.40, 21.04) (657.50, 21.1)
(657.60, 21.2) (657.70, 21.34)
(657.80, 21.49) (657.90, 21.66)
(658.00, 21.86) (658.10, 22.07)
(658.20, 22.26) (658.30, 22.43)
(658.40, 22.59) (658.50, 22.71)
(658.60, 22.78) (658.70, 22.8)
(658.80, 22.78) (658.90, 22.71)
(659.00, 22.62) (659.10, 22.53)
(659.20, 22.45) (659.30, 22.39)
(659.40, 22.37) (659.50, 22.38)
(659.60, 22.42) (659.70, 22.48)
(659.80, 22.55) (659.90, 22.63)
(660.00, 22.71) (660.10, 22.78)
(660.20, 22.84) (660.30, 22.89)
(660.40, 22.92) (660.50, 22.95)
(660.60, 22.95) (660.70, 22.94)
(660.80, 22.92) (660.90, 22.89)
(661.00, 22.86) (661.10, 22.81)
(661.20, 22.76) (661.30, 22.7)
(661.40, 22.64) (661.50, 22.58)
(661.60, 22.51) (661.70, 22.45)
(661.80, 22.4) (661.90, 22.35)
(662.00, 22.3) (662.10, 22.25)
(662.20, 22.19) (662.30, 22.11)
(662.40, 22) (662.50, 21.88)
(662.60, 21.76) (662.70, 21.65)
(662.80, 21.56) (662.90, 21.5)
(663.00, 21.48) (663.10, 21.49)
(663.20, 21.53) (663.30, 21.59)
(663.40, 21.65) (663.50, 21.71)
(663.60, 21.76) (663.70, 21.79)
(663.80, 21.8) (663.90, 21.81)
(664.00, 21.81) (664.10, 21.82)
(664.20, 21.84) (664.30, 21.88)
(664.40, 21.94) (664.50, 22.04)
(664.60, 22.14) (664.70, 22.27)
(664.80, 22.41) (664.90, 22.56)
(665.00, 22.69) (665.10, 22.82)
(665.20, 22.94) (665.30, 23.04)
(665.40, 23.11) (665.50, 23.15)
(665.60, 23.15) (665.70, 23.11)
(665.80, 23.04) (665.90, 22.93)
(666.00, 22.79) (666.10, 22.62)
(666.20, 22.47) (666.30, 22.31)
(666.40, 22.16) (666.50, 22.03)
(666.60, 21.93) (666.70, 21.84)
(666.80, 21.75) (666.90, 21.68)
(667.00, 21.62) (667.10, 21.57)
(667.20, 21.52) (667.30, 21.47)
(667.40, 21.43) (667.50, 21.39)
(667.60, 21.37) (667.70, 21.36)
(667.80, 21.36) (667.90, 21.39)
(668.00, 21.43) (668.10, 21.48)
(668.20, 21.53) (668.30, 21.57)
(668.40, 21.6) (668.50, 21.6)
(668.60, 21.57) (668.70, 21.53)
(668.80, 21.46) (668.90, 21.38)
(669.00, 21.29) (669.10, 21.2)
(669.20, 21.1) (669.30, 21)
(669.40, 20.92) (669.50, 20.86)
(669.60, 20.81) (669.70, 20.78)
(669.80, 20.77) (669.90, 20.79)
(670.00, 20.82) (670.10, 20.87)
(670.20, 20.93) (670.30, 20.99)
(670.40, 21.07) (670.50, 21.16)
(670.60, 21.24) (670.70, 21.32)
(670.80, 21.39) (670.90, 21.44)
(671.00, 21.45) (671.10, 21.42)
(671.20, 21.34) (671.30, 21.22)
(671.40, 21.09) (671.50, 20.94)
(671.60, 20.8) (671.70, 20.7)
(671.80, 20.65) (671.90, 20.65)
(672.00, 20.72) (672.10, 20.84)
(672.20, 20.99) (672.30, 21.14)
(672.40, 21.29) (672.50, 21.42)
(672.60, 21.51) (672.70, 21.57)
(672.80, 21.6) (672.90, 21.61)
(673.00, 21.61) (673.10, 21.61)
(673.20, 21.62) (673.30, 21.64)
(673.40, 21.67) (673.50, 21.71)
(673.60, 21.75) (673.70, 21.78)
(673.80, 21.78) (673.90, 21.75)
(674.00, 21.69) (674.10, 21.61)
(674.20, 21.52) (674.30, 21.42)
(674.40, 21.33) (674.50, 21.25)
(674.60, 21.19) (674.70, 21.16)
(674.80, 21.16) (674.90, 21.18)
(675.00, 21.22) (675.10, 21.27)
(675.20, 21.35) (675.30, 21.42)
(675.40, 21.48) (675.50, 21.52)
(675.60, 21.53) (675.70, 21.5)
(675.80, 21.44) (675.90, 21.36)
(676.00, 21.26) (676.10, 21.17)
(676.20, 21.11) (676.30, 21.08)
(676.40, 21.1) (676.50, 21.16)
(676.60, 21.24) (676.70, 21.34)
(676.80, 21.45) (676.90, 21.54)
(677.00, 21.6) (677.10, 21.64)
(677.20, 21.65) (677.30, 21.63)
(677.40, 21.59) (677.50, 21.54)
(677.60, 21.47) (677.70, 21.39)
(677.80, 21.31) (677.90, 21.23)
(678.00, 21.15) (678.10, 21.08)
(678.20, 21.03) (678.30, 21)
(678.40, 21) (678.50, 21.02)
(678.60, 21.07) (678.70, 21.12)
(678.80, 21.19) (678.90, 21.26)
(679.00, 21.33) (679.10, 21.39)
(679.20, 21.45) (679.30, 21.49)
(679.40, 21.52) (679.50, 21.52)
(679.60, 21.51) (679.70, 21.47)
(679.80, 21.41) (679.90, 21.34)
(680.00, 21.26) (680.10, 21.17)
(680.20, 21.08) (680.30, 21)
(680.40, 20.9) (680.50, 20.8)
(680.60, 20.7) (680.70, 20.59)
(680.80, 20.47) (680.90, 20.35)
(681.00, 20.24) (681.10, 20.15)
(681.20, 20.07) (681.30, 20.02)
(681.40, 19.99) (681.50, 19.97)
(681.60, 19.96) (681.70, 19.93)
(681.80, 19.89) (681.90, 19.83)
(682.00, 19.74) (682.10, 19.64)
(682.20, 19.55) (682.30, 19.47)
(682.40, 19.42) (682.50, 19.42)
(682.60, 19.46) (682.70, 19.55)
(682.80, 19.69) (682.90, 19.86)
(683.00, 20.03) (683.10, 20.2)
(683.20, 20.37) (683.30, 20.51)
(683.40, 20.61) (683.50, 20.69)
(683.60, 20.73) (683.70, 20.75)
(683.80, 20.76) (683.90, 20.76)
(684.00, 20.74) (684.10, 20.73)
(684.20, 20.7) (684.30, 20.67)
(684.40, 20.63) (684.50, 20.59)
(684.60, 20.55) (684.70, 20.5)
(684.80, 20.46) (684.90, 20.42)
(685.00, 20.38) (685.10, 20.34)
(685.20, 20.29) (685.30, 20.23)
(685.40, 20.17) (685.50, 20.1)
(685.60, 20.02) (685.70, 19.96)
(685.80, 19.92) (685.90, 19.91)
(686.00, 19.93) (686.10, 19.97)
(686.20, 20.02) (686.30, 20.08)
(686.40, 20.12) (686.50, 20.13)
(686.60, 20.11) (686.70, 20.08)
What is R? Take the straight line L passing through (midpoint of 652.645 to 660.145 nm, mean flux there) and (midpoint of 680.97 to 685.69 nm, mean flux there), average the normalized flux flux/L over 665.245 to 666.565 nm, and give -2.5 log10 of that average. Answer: -0.06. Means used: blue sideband 22.3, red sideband 20.2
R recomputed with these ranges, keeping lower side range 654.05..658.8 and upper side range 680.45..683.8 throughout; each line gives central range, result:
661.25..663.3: -0.03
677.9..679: -0.04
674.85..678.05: -0.04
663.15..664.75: -0.02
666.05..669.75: -0.02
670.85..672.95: -0.02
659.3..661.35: -0.05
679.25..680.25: -0.06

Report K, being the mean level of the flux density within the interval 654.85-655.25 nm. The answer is 22.4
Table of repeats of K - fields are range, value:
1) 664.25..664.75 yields 22.1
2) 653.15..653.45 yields 23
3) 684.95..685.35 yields 20.3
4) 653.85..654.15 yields 22.7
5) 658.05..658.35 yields 22.3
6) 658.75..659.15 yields 22.7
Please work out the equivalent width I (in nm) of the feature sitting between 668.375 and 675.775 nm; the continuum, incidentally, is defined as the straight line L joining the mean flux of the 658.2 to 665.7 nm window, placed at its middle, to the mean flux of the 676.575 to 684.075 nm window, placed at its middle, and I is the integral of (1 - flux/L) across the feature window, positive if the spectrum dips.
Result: 0.07 nm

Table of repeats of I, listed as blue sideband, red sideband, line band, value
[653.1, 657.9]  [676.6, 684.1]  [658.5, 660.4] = -0.067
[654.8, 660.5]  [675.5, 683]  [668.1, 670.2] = 0.024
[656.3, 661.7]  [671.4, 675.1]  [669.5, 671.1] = 0.034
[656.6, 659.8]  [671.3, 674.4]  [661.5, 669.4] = -0.105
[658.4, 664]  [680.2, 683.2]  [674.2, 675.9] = -0.045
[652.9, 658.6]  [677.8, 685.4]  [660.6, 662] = -0.056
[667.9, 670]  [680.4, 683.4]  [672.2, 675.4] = -0.107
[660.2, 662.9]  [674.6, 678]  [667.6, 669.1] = 0.034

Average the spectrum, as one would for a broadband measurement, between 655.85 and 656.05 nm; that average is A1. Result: 21.8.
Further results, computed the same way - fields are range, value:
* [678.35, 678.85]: 21.1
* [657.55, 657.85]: 21.3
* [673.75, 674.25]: 21.7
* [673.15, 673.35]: 21.6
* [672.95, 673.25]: 21.6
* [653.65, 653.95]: 22.7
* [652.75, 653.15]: 23.3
